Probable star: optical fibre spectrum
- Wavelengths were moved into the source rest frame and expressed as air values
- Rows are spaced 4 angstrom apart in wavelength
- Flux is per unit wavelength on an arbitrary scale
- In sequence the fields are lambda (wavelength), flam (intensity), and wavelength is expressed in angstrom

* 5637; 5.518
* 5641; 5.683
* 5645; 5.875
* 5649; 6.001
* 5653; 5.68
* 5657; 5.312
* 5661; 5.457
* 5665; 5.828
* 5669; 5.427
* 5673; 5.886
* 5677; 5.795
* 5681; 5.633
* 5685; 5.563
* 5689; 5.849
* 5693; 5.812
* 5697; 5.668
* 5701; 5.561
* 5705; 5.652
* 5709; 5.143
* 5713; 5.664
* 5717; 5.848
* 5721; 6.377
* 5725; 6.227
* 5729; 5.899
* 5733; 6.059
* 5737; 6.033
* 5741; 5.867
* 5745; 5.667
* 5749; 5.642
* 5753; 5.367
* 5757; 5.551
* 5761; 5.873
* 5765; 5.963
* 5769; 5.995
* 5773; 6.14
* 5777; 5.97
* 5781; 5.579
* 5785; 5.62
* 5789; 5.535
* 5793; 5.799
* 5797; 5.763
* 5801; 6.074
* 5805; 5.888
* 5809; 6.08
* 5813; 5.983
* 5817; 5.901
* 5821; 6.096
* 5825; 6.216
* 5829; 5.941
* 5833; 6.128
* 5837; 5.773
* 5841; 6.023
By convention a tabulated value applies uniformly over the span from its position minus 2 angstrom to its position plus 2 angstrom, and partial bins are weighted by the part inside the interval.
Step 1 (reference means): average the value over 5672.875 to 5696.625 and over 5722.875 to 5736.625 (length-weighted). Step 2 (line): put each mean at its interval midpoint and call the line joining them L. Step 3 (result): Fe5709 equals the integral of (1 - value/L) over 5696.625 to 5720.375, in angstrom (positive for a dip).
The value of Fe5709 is 1.1 angstrom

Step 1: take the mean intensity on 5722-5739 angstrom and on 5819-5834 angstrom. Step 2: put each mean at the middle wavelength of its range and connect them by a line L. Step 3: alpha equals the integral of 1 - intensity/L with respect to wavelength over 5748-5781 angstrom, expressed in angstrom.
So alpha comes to 1.5 angstrom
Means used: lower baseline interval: 6.07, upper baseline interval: 6.09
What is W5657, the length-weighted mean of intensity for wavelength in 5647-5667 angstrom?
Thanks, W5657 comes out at 5.66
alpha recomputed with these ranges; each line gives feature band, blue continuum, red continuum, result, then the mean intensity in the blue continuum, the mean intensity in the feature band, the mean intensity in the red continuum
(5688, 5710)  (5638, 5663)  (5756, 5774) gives 0.54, 5.66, 5.62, 5.91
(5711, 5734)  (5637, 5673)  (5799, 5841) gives -0.81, 5.66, 6.01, 6.01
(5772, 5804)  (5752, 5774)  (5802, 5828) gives 0.63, 5.82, 5.8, 6.03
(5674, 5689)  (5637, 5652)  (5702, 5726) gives 0.23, 5.8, 5.7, 5.79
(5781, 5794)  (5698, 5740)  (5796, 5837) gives 0.71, 5.84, 5.63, 6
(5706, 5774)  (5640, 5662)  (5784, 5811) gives -0.76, 5.68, 5.83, 5.83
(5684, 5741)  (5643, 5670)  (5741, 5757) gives -1.98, 5.66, 5.82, 5.6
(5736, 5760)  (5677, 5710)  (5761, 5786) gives 0.52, 5.64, 5.68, 5.89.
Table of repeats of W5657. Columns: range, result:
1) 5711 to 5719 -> 5.76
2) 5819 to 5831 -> 6.08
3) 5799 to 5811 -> 6.01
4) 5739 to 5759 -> 5.62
